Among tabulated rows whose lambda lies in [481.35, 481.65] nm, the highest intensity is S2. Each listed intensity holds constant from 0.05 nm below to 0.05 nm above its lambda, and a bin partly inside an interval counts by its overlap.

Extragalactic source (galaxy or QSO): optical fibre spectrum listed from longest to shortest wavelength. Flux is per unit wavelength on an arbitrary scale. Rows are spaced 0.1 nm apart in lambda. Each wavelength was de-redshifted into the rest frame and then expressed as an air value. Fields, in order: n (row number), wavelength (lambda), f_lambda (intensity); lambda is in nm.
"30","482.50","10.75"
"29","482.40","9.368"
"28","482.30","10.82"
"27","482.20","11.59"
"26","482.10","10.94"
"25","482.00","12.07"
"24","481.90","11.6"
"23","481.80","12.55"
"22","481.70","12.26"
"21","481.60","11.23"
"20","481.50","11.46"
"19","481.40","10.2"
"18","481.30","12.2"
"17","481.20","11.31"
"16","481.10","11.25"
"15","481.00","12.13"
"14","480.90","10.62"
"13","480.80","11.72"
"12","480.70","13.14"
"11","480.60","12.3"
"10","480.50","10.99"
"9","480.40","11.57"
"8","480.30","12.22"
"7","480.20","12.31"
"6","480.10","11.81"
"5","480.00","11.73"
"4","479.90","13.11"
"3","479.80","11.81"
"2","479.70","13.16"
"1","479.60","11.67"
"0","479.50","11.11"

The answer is 11.46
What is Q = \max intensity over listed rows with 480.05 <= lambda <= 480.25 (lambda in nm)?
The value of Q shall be 12.31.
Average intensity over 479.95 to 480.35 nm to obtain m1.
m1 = 12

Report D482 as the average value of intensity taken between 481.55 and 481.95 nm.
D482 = 11.9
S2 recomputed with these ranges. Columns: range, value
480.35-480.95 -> 13.14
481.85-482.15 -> 12.07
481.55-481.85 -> 12.55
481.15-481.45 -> 12.2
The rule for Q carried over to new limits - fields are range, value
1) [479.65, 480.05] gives 13.16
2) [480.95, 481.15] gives 12.13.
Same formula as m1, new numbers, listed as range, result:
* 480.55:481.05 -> 12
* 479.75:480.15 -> 12.1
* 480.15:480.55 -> 11.8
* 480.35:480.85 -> 11.9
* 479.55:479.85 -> 12.2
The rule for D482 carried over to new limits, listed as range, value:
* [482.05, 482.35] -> 11.1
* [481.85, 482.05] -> 11.8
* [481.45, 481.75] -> 11.7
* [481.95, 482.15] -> 11.5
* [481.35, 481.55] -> 10.8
